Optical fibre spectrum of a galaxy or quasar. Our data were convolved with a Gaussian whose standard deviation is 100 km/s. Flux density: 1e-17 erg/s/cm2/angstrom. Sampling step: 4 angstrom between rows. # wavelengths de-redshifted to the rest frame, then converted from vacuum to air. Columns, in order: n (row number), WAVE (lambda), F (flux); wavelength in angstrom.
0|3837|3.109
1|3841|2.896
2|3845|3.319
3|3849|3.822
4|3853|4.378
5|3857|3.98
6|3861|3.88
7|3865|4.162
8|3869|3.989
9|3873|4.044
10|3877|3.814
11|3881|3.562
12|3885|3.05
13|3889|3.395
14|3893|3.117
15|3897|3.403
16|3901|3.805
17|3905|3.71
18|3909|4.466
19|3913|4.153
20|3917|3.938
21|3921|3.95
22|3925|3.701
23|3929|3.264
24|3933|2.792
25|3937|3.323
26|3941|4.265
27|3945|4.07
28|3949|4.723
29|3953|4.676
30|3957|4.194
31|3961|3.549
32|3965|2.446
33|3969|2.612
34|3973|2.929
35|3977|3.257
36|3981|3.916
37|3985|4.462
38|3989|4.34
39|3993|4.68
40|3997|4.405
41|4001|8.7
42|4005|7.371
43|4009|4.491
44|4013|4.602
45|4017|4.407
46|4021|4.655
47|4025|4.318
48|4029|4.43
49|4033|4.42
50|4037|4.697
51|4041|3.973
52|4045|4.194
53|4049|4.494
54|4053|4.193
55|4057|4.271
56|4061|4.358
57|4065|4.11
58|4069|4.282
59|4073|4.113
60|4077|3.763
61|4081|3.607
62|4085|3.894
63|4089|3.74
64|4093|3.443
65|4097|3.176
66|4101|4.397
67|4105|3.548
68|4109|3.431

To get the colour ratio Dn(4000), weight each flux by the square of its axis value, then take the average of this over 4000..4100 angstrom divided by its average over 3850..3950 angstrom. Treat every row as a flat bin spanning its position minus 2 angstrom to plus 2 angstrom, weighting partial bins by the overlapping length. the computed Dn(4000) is 1.3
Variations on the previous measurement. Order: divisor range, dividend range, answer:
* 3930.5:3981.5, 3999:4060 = 1.41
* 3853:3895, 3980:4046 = 1.39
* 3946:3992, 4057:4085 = 1.13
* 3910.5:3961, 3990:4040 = 1.34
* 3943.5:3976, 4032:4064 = 1.24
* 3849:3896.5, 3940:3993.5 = 1.07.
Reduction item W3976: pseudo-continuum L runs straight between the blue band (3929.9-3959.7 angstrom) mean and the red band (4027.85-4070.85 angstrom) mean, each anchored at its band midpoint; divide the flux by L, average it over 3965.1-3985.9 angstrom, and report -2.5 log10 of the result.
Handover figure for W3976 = 0.23 mag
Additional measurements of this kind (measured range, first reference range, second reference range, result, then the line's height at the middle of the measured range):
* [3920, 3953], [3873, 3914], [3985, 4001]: 0.12 mag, 4.24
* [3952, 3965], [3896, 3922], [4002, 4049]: 0.12 mag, 4.29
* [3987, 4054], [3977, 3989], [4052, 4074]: -0.17 mag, 4.14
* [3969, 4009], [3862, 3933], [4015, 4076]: -0.16 mag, 4.09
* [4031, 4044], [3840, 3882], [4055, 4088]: -0.09 mag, 4.01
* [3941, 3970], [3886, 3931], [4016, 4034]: 0.05 mag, 4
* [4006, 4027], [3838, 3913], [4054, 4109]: -0.21 mag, 3.83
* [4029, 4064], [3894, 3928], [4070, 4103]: -0.14 mag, 3.8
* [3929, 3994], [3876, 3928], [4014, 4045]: 0.08 mag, 4.02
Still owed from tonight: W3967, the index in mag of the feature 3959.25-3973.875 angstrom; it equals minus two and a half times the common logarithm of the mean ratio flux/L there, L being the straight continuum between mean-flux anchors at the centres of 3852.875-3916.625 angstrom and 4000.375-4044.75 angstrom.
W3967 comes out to 0.48 mag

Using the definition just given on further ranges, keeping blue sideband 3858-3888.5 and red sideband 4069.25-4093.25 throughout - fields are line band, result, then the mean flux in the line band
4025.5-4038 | -0.18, 4.48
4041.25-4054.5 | -0.12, 4.26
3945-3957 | -0.19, 4.51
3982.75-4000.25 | -0.25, 4.77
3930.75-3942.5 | 0.11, 3.42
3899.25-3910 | -0.05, 3.95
